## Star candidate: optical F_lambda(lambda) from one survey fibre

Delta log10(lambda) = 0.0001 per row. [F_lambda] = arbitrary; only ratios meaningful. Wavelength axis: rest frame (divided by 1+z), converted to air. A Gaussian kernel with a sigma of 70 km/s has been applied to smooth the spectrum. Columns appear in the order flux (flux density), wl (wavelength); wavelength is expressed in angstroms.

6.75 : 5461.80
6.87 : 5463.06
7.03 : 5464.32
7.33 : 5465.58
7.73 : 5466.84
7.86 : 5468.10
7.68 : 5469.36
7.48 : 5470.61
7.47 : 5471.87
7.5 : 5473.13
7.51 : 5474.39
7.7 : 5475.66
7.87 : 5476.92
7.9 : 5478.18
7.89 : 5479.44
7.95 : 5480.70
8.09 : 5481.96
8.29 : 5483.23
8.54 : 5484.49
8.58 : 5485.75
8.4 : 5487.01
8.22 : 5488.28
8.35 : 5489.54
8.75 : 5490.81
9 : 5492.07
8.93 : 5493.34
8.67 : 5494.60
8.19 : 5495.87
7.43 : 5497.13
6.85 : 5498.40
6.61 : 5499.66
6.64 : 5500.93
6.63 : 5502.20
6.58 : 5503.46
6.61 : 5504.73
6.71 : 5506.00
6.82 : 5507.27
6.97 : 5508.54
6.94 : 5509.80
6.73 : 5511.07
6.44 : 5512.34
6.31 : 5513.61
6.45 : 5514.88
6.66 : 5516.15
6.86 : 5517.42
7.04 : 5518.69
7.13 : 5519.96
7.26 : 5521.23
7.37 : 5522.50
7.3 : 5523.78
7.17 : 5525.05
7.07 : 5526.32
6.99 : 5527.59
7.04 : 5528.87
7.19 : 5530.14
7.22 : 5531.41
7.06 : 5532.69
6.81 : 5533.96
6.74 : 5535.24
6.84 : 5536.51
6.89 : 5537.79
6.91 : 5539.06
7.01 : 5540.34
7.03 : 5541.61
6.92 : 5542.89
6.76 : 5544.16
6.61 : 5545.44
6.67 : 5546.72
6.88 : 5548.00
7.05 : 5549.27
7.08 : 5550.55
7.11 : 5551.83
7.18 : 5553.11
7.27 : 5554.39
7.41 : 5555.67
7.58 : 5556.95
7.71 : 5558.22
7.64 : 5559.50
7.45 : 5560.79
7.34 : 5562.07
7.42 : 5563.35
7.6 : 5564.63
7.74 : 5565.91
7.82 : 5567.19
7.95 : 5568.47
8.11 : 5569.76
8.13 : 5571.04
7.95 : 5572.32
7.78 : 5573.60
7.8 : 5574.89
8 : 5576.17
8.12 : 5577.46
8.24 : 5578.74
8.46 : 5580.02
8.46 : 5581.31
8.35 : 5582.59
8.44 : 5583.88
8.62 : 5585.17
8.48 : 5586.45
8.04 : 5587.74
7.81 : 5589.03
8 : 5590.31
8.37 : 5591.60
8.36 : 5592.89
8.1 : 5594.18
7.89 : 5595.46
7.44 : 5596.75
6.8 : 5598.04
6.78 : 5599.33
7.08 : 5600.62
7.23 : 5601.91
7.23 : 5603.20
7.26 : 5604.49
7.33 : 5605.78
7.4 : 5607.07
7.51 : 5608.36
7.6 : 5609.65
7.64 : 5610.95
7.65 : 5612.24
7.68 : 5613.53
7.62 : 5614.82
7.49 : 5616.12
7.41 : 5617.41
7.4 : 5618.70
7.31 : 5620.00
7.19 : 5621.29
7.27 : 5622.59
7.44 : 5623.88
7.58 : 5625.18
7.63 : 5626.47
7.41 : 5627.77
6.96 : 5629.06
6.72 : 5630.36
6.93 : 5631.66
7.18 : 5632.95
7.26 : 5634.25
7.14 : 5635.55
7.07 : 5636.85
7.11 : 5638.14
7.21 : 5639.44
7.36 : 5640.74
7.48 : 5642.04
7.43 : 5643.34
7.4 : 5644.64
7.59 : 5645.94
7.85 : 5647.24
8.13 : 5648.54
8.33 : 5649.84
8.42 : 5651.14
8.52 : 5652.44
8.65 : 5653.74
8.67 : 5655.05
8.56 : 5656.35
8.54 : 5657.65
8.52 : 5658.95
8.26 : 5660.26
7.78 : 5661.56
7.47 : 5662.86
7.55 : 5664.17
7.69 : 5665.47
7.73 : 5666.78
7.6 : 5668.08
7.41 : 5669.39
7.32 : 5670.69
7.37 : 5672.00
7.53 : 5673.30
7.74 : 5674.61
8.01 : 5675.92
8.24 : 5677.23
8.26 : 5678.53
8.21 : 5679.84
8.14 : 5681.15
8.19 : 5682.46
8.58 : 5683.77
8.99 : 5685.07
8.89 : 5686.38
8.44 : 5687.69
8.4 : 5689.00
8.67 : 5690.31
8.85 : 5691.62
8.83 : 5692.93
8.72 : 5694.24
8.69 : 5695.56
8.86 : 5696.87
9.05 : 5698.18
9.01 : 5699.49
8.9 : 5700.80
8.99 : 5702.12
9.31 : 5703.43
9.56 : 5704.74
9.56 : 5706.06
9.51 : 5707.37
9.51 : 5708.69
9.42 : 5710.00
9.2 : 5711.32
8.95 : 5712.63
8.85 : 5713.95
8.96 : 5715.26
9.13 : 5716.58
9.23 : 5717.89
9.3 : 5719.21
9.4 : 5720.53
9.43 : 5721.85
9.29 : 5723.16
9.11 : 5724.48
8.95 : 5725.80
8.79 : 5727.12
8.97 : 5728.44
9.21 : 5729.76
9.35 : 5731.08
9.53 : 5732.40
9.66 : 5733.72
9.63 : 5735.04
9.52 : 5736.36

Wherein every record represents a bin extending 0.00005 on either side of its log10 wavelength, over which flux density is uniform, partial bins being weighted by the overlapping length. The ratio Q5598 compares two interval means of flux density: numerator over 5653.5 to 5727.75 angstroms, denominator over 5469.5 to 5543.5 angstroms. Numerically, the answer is 1.17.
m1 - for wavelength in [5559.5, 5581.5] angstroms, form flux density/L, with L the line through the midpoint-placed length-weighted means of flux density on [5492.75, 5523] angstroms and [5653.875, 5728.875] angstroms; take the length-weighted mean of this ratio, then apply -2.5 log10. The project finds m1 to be -0.04 mag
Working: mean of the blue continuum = 7.03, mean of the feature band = 7.88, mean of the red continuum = 8.62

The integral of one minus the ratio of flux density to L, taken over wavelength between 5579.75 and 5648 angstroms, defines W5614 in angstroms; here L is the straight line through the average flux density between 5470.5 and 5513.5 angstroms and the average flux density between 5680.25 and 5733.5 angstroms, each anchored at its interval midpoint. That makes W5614 6.9 angstroms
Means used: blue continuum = 7.61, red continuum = 9.02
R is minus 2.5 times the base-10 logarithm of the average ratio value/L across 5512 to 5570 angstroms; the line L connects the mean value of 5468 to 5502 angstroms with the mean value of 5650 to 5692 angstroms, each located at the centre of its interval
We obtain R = 0.12 mag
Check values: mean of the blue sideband 7.92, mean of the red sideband 8.16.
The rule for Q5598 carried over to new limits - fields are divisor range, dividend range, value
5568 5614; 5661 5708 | 1.07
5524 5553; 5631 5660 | 1.12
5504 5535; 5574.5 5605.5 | 1.14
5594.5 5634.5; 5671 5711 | 1.18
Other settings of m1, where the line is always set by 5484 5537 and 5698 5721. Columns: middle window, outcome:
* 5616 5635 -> 0.156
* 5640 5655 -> 0.088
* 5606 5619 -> 0.101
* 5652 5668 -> 0.077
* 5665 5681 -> 0.143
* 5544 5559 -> 0.082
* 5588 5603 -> 0.067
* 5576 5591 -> -0.036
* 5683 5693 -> 0.038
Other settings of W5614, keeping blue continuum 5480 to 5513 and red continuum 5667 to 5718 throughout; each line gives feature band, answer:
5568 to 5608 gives 1.1 angstroms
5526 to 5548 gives 2.5 angstroms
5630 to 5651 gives 2.4 angstroms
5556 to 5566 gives 0.5 angstroms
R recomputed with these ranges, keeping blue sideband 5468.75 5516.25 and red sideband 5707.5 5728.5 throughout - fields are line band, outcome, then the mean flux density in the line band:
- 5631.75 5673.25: 0.13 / 7.75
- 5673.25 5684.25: 0.10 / 8.12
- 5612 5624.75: 0.14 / 7.44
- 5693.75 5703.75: 0.01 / 8.93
